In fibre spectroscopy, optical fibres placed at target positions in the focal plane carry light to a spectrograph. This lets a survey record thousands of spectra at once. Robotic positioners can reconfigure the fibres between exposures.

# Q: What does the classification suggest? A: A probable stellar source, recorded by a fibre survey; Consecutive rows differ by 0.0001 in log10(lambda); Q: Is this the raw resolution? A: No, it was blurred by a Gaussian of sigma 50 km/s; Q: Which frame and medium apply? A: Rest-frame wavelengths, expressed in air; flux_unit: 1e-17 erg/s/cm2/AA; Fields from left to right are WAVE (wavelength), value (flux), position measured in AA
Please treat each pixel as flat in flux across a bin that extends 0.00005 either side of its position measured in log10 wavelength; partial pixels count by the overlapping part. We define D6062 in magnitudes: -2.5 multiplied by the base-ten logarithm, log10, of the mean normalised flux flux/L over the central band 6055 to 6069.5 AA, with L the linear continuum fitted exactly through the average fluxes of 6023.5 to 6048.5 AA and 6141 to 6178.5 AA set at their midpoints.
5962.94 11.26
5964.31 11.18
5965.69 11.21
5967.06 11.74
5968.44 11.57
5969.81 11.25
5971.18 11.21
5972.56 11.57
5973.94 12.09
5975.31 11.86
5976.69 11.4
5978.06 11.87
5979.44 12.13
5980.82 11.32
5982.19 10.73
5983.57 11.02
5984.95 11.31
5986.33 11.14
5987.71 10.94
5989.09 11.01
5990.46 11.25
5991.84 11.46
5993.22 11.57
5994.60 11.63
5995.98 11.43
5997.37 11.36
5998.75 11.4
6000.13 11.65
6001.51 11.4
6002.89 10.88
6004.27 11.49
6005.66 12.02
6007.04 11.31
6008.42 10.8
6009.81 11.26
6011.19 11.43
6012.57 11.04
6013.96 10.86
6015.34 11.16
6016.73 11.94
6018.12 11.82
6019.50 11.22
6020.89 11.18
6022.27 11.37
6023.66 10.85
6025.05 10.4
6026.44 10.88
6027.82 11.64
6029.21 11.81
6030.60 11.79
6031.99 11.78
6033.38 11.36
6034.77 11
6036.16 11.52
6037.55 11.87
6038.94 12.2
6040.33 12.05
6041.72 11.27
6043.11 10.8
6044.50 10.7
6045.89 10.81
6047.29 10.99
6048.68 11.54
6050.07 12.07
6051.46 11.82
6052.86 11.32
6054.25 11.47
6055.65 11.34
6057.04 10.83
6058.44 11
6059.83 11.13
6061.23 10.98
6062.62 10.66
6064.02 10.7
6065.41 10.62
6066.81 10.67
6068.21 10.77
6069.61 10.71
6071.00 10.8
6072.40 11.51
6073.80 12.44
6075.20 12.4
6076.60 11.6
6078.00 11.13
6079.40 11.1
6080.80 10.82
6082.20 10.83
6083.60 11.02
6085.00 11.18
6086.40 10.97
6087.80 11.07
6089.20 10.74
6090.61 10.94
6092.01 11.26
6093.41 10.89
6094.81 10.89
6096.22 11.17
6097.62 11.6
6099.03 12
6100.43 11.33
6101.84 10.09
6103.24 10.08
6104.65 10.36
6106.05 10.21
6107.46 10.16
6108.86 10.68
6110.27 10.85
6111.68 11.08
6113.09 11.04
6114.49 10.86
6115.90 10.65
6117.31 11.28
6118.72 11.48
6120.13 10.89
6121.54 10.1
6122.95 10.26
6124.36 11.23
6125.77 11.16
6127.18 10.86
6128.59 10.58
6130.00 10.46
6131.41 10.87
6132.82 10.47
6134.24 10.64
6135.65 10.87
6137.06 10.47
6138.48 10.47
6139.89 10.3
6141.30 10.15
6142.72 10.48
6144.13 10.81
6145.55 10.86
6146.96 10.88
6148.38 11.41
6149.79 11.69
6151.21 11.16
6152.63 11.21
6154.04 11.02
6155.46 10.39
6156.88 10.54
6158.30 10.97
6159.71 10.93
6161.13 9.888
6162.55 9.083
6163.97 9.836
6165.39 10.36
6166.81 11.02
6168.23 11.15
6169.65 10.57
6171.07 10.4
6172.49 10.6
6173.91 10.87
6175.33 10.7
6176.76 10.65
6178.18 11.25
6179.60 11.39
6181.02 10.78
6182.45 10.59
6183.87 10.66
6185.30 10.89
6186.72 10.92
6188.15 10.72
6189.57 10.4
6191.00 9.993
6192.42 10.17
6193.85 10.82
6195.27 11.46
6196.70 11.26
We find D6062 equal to 0.033 mag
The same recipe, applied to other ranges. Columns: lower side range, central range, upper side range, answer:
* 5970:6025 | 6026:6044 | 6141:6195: -0.03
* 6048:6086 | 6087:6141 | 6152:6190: 0.02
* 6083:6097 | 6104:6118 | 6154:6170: 0.01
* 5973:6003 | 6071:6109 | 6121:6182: -0.01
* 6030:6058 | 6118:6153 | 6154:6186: 0.01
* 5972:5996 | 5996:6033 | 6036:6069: 0.00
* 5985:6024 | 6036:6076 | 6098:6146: -0.02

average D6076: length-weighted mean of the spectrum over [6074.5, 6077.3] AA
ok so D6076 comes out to 12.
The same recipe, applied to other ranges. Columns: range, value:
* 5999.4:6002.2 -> 11.5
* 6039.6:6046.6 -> 11.1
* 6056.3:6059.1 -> 10.9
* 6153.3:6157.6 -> 10.7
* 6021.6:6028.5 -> 11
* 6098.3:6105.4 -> 10.8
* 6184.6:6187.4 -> 10.9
